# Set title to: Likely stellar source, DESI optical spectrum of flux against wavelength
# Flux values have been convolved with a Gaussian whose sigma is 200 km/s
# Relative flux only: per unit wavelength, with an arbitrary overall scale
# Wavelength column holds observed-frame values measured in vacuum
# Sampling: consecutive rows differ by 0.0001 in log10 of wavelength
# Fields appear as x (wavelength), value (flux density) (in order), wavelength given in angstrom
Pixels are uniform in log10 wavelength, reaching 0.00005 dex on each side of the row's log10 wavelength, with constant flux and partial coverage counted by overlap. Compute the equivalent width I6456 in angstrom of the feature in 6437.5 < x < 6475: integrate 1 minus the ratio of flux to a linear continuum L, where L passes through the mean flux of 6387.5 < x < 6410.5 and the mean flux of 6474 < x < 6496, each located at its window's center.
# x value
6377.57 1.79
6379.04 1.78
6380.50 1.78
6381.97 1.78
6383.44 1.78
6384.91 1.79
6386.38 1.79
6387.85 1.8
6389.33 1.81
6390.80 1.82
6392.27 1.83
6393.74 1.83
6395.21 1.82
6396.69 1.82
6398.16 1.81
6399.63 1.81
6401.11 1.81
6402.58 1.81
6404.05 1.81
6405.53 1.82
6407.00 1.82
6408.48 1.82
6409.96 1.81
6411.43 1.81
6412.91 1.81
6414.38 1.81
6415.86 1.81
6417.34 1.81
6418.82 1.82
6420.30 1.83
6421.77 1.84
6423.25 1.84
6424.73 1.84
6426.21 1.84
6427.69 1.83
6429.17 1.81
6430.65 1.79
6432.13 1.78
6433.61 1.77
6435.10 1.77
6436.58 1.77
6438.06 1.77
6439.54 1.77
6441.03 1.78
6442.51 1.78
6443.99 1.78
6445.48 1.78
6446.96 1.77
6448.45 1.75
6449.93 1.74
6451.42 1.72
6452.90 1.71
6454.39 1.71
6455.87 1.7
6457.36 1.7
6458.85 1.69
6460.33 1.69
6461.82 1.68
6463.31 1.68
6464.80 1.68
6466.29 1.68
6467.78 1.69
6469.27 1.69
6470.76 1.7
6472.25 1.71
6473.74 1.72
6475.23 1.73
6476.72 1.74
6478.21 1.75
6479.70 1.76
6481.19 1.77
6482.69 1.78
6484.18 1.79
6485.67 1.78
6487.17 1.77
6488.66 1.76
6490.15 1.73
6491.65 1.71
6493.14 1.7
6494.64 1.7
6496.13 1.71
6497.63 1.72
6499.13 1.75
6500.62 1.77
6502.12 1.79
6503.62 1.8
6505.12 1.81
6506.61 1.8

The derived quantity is 1.00 angstrom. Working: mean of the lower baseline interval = 1.82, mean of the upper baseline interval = 1.75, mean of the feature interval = 1.72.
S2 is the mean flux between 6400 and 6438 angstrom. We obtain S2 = 1.81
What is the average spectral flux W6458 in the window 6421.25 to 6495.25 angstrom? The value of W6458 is 1.75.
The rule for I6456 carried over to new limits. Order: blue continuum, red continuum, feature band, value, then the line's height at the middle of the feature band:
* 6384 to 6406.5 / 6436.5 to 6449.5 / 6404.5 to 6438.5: -0.38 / 1.79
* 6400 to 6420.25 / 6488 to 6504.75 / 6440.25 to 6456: 0.28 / 1.78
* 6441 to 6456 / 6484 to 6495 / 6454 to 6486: 0.48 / 1.74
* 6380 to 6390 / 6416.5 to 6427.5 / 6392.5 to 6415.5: -0.06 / 1.81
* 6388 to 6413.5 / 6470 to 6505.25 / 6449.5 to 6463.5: 0.55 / 1.77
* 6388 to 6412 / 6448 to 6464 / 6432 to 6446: -0.28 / 1.74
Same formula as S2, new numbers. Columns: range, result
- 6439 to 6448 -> 1.77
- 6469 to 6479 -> 1.72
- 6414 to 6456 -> 1.78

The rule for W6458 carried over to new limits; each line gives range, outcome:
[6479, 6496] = 1.75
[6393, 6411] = 1.82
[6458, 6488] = 1.72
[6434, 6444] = 1.77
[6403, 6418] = 1.81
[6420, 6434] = 1.82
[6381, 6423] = 1.81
